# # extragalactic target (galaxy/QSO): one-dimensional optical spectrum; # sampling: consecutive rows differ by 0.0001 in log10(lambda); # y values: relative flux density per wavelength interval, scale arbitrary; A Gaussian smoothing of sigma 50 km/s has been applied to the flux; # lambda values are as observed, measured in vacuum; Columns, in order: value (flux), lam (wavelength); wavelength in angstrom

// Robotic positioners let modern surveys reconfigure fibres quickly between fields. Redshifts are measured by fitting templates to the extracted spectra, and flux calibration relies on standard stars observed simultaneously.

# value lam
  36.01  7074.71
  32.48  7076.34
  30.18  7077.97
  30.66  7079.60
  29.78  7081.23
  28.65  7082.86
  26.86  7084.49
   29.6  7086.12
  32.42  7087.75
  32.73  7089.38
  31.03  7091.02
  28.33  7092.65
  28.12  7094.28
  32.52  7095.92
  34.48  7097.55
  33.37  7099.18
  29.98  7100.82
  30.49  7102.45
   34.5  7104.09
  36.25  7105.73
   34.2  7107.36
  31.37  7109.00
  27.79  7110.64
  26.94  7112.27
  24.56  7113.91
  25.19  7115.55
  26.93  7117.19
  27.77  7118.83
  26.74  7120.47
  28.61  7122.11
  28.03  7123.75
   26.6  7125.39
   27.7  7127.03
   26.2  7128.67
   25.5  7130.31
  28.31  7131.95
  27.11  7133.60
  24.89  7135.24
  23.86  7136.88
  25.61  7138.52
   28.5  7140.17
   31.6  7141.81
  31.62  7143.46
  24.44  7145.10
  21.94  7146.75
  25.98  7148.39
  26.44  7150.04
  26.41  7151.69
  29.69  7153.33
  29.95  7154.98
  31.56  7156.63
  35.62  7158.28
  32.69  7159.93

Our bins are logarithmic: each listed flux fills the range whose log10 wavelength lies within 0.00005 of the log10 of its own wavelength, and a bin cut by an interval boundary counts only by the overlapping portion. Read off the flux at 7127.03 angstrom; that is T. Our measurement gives 27.7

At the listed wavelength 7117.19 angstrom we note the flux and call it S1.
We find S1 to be 26.93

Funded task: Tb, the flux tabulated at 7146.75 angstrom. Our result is 21.94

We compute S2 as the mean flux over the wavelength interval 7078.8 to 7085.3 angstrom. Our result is 29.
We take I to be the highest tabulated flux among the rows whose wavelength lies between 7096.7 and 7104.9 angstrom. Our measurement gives 34.5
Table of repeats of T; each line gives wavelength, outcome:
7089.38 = 32.73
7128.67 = 26.2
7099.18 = 33.37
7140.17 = 28.5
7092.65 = 28.33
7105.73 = 36.25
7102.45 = 30.49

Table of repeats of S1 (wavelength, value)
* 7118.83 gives 27.77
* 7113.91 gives 24.56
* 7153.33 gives 29.69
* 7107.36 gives 34.2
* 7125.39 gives 26.6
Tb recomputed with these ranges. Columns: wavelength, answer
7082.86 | 28.65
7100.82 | 29.98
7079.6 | 30.66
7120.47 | 26.74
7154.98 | 29.95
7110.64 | 27.79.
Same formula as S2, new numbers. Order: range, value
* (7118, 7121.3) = 27.2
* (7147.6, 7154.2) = 27.1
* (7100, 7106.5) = 32.8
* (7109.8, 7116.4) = 26.1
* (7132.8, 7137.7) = 25.3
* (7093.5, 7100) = 32.1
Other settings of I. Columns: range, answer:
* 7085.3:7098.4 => 34.48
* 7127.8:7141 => 28.5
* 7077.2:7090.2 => 32.73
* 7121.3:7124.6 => 28.61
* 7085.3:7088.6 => 32.42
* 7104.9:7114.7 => 36.25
